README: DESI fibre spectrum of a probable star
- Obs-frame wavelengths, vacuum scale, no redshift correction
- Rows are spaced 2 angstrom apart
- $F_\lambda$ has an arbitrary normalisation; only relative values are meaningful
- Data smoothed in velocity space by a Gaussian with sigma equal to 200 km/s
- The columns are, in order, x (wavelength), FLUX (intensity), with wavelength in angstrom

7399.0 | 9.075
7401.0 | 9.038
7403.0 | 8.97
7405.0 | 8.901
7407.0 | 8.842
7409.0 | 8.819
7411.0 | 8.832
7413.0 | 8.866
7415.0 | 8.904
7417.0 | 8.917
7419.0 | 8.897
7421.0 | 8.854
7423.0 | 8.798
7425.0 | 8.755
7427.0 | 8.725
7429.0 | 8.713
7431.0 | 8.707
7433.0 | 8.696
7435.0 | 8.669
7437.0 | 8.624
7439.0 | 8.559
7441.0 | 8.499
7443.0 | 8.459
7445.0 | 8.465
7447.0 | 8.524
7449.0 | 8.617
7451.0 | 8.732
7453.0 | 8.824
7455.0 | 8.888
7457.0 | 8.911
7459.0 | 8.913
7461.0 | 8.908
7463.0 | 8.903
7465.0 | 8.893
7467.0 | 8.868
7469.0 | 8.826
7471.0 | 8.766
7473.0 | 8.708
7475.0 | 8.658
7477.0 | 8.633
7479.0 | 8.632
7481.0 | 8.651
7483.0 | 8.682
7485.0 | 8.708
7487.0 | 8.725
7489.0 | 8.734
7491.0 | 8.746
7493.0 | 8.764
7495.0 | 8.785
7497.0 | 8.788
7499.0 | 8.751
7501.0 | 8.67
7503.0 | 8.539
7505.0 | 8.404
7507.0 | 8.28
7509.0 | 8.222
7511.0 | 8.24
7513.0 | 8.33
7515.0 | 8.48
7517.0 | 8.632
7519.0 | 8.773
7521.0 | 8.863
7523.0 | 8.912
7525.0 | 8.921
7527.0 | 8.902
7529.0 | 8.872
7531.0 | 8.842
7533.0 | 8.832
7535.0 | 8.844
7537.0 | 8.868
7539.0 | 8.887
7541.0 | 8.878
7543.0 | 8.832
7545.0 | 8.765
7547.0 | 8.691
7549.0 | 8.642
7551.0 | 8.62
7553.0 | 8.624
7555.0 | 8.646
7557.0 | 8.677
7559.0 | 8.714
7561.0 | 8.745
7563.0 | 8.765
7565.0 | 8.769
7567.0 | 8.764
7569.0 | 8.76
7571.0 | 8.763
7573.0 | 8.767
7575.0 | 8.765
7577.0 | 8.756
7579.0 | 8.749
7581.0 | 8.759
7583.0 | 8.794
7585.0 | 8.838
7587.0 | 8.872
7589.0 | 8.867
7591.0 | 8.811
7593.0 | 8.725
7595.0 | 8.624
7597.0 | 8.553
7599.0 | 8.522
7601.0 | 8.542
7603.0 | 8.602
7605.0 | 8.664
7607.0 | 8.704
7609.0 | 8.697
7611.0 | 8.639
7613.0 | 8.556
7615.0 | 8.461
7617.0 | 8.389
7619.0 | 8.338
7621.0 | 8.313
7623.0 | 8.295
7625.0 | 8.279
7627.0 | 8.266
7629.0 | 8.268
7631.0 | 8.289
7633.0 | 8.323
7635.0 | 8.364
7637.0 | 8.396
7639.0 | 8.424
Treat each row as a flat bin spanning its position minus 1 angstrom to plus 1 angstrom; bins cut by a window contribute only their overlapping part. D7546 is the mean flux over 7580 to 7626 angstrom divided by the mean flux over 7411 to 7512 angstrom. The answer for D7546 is 0.99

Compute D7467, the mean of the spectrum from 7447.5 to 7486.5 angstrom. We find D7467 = 8.77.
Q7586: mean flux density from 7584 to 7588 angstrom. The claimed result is 8.86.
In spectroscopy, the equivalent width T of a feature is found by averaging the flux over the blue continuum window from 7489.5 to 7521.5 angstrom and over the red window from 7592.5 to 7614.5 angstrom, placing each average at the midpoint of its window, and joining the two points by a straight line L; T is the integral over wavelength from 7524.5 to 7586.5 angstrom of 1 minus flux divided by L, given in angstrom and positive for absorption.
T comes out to -1.3 angstrom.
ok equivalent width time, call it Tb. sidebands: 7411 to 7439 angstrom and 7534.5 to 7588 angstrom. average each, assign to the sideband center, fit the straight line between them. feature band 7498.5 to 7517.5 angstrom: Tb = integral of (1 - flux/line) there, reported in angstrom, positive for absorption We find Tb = 0.7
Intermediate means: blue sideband 8.77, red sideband 8.76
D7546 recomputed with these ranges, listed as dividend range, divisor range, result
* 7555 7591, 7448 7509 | 1.01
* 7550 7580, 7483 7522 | 1.01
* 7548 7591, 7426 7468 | 1.00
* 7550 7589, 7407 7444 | 1.00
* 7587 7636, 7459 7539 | 0.98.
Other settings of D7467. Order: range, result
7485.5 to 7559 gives 8.69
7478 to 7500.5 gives 8.72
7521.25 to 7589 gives 8.79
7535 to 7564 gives 8.74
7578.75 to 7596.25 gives 8.78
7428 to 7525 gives 8.67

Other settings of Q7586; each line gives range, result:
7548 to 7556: 8.63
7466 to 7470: 8.85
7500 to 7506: 8.54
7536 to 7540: 8.88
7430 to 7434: 8.7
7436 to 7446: 8.52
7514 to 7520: 8.63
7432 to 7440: 8.64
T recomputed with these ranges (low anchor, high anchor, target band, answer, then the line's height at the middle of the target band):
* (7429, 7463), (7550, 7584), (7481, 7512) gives 0.4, 8.71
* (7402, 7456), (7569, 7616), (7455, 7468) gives -0.2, 8.73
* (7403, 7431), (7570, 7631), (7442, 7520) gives 0.8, 8.75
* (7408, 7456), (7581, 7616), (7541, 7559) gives 0.0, 8.69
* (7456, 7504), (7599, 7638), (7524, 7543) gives -0.5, 8.64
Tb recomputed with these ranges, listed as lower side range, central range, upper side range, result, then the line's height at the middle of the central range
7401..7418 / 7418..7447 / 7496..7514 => 0.4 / 8.79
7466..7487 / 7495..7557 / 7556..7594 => 0.4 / 8.74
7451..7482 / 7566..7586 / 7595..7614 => -0.3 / 8.65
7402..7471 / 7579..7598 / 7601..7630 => -0.6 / 8.51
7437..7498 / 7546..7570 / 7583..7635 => -0.3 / 8.61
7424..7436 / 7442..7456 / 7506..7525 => 0.0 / 8.67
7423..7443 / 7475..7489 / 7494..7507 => -0.1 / 8.64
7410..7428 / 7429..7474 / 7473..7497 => 0.2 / 8.77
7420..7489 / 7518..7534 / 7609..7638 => -0.5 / 8.58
